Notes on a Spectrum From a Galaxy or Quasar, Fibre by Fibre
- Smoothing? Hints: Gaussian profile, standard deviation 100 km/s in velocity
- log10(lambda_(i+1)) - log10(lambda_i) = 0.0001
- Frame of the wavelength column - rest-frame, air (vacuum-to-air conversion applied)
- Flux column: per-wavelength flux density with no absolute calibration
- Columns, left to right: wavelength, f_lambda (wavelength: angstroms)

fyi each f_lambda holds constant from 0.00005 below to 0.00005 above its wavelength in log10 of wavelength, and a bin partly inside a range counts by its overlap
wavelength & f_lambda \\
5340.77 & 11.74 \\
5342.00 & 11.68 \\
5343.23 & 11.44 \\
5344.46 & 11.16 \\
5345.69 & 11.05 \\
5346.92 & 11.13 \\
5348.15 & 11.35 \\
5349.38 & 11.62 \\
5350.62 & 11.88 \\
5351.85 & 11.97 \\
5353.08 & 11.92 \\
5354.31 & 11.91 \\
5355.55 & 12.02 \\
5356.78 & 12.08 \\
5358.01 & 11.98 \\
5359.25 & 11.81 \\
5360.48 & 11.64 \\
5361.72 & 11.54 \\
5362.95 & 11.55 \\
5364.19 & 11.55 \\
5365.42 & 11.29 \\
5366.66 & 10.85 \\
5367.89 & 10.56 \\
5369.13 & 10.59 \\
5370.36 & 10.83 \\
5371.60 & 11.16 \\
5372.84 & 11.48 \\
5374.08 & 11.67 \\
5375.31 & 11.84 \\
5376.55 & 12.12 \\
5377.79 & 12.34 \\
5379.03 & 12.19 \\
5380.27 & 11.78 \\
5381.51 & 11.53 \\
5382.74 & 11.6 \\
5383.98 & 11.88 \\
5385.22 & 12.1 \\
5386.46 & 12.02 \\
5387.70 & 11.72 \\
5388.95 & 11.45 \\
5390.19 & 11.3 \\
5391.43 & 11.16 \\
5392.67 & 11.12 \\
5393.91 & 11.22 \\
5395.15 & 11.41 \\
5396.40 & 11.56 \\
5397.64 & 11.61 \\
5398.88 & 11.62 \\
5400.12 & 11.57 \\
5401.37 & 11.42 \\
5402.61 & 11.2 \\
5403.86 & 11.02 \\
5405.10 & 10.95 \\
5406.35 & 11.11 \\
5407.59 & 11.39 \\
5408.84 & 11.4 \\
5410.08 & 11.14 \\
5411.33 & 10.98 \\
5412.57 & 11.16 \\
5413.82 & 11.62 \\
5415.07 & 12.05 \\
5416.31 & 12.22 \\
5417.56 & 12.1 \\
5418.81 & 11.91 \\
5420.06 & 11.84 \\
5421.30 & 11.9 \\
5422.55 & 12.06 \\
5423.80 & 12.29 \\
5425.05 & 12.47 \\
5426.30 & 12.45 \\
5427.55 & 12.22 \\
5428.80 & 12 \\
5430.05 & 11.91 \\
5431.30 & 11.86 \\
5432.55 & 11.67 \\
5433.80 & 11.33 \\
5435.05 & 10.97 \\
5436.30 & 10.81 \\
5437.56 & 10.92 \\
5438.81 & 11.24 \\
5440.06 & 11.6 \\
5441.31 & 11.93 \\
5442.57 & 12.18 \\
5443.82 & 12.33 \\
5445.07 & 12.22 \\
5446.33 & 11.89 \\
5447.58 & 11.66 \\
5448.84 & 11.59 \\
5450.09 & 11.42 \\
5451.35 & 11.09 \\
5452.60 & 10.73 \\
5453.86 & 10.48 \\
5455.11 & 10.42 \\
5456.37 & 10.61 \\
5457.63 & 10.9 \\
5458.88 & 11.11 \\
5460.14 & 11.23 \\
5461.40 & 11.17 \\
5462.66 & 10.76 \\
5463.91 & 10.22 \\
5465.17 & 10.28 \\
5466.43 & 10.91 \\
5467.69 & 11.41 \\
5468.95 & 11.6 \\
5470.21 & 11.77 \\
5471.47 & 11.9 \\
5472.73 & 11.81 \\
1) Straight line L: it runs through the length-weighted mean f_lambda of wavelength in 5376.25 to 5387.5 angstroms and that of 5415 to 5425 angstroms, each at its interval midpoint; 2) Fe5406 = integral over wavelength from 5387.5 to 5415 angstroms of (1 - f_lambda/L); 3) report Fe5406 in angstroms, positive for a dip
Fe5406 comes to 1.55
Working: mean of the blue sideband 11.9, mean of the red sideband 12.1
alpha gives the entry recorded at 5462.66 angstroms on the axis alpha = 10.76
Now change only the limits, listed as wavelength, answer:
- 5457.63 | 10.9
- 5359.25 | 11.81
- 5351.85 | 11.97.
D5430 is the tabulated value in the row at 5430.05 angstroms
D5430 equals 11.91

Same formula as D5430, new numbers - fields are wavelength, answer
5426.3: 12.45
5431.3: 11.86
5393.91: 11.22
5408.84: 11.4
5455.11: 10.42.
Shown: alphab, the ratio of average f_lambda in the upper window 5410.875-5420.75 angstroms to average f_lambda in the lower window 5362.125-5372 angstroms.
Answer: 1.1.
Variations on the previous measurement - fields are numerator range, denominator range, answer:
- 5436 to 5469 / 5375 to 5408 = 0.97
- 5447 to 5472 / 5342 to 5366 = 0.95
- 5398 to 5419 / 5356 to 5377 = 1.00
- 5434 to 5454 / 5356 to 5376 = 1.00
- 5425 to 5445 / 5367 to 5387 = 1.01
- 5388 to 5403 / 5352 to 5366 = 0.97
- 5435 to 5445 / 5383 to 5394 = 1.00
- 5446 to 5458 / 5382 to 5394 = 0.96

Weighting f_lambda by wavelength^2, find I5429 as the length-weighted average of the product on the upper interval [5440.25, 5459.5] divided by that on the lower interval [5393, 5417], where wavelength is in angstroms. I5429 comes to 1.01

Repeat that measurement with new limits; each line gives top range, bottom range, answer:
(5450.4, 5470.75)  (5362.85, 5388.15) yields 0.98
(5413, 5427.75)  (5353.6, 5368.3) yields 1.07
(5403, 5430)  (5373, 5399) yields 1.02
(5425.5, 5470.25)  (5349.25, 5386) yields 1.00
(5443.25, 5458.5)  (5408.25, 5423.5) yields 0.97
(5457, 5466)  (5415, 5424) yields 0.91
